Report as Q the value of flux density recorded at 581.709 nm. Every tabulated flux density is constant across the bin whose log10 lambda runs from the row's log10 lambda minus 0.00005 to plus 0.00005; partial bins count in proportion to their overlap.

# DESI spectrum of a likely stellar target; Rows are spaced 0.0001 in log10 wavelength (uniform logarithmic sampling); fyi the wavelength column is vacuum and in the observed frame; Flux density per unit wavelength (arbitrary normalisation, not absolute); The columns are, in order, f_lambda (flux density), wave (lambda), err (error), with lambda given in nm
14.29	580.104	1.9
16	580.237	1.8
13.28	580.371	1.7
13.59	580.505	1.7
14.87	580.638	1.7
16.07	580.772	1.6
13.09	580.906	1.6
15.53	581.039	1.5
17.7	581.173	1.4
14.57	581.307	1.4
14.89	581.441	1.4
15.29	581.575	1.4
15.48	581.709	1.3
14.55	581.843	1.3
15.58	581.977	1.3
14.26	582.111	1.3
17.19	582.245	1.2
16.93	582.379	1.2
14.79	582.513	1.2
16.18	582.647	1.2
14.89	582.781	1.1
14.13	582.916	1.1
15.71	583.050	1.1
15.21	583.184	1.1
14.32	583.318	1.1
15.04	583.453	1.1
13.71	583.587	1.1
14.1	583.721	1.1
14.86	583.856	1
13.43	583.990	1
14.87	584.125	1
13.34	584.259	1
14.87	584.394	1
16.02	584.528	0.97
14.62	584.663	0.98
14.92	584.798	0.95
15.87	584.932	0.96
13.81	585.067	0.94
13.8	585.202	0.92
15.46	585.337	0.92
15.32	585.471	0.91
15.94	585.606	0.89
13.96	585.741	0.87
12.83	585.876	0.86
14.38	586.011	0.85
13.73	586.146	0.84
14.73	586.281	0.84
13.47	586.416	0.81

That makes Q 15.48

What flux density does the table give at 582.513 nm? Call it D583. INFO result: 14.79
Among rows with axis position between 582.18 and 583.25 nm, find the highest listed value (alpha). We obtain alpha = 17.19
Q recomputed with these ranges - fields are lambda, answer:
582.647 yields 16.18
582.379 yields 16.93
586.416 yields 13.47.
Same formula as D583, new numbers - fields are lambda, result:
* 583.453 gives 15.04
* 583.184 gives 15.21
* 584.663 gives 14.62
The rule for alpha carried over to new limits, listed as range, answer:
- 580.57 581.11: 16.07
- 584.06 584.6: 16.02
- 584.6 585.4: 15.87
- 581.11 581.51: 17.7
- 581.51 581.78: 15.48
